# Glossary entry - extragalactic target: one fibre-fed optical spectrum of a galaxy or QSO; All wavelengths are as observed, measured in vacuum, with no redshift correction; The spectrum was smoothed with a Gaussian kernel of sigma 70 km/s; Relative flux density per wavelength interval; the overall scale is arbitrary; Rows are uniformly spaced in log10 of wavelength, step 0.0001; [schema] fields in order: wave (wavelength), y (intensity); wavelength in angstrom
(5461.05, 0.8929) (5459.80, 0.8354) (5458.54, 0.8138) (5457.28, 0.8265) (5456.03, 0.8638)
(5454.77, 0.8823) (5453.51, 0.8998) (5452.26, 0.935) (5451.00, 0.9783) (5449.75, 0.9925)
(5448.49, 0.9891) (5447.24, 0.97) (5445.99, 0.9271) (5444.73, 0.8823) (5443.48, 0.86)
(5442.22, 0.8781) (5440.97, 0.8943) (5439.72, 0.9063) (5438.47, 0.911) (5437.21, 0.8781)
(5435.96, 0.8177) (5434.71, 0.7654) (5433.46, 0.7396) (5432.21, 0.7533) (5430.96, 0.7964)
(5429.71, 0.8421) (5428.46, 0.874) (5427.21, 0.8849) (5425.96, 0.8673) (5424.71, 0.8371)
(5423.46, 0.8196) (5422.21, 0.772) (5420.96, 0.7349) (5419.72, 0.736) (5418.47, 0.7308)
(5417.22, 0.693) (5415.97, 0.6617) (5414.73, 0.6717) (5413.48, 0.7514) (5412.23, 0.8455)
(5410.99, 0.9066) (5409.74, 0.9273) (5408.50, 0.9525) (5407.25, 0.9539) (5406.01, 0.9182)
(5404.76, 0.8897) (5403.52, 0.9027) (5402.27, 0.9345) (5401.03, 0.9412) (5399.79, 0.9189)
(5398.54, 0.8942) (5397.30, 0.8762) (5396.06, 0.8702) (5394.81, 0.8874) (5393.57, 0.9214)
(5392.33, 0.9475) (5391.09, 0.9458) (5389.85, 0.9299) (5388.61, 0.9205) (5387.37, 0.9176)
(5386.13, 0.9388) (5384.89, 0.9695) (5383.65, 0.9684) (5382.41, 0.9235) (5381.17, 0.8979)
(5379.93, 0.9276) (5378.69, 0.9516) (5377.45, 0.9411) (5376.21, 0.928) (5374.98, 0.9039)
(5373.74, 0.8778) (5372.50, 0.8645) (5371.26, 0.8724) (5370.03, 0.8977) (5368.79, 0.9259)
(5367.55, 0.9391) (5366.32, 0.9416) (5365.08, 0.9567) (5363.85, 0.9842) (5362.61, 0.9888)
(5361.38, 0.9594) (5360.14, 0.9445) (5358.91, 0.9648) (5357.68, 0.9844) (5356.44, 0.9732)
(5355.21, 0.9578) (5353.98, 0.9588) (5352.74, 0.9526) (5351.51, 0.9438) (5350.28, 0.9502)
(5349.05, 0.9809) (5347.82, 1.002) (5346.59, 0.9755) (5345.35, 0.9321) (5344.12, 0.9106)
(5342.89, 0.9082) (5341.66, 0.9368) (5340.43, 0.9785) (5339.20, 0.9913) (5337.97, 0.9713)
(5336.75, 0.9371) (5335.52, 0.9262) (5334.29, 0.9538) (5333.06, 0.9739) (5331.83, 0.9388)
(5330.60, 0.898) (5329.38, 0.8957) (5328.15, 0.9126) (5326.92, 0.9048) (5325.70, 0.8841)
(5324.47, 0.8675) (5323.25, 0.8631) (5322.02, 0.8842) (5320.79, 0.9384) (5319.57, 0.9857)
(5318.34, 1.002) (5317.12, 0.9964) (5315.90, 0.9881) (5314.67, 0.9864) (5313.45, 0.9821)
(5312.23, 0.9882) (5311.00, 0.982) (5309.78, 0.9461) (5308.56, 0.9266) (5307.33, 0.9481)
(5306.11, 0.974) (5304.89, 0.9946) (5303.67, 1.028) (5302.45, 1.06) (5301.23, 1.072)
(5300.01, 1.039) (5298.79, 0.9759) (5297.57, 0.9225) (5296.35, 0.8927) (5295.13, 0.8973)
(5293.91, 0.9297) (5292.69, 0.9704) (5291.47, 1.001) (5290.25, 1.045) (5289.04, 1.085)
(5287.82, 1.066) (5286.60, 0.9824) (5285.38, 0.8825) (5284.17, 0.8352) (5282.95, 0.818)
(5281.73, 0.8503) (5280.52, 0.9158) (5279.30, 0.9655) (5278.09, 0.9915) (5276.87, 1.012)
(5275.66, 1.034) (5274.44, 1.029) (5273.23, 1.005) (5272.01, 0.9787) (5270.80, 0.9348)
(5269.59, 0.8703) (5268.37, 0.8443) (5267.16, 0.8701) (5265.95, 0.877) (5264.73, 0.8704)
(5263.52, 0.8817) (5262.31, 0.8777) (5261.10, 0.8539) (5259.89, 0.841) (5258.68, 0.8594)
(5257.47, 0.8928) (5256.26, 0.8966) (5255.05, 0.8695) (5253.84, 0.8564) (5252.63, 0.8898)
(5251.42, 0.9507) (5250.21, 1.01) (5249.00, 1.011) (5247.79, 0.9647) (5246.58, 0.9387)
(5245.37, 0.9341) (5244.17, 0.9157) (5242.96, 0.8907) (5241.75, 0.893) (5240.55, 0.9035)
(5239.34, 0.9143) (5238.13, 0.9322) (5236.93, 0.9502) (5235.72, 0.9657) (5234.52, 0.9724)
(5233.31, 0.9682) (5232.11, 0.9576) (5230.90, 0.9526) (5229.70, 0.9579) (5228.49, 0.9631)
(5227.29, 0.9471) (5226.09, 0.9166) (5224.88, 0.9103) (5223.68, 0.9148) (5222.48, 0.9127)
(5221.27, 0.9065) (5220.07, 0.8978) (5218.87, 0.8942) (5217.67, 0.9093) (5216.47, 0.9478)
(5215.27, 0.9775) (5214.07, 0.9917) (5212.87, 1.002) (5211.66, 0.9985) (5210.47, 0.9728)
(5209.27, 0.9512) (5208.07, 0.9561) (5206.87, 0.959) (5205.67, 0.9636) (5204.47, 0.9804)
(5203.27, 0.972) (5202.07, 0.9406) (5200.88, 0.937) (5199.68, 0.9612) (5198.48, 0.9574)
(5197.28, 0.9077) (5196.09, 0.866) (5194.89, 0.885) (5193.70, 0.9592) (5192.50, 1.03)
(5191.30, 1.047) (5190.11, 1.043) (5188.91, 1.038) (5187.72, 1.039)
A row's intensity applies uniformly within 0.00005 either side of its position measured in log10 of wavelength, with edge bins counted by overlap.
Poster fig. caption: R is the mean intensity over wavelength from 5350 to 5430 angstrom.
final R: 0.896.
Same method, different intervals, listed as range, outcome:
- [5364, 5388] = 0.924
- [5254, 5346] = 0.941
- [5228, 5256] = 0.937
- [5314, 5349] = 0.942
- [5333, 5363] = 0.958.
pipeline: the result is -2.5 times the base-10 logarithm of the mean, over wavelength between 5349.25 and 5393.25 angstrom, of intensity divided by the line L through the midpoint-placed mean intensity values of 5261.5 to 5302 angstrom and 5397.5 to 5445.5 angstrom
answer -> -0.07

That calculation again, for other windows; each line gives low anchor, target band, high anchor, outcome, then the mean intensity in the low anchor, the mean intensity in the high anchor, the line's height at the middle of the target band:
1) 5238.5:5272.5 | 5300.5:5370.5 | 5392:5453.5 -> -0.08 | 0.903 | 0.862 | 0.884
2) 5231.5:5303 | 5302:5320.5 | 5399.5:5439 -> -0.09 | 0.937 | 0.831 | 0.907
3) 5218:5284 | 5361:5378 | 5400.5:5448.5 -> -0.07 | 0.922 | 0.845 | 0.869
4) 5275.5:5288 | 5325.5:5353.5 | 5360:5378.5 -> -0.01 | 0.934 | 0.928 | 0.93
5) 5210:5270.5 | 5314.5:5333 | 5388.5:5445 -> -0.05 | 0.922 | 0.852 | 0.889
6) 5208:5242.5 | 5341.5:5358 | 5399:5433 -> -0.10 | 0.942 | 0.834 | 0.871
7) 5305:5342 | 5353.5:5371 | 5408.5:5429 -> -0.08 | 0.946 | 0.799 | 0.886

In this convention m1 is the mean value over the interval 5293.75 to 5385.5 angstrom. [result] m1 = 0.948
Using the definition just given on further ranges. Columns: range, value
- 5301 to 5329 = 0.959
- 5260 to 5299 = 0.935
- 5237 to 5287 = 0.916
